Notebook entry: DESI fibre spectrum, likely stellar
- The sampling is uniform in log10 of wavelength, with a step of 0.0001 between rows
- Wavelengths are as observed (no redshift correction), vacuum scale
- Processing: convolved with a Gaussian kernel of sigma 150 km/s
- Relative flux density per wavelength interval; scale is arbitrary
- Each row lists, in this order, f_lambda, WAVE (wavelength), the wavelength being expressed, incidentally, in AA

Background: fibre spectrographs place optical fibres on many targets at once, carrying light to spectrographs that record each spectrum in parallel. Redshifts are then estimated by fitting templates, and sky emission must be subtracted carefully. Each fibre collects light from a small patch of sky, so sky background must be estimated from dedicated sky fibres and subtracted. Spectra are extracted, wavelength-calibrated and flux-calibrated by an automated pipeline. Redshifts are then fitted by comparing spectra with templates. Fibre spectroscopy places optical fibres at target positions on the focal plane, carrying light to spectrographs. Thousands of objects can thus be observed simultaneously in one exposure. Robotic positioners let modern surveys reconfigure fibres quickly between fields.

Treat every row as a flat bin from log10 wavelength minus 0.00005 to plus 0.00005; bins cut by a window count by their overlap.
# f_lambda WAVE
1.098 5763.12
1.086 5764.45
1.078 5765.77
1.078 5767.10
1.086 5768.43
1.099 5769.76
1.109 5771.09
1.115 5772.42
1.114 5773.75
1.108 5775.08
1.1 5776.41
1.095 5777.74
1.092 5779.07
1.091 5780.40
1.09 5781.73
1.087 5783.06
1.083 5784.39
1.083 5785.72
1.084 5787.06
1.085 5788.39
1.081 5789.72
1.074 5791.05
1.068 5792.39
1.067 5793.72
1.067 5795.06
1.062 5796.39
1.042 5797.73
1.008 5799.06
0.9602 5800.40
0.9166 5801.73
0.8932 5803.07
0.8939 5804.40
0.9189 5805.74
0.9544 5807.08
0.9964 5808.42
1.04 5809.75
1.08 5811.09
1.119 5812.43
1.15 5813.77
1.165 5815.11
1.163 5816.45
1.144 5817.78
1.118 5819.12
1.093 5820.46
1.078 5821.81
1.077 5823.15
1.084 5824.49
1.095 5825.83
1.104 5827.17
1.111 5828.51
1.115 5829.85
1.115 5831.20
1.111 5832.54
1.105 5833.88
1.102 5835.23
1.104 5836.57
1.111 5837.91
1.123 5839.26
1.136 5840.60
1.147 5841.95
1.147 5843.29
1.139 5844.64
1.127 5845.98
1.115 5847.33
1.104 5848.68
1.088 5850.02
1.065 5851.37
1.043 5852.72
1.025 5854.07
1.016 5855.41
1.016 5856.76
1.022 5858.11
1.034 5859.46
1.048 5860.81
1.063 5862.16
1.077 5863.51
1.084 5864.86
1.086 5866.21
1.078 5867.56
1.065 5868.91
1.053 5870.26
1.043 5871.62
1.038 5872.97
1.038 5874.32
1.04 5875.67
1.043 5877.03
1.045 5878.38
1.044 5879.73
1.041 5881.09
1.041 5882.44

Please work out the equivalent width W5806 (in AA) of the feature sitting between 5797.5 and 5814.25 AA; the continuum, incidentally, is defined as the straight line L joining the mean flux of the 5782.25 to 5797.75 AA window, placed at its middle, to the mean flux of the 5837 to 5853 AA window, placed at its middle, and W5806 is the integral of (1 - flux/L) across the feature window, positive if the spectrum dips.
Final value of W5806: 1.41 AA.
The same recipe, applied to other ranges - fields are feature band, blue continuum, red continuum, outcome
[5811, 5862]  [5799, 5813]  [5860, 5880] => -4.2 AA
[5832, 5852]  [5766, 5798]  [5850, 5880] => -1.0 AA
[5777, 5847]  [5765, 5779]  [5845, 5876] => 0.2 AA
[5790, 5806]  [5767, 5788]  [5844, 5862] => 1.3 AA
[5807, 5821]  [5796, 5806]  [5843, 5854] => -1.4 AA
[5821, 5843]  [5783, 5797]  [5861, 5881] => -0.9 AA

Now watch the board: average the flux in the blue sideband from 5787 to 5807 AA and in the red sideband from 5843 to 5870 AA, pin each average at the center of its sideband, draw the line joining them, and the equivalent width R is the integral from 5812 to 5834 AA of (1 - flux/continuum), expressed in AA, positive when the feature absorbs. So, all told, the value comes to -1.65 AA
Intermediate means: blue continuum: 1.01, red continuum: 1.07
